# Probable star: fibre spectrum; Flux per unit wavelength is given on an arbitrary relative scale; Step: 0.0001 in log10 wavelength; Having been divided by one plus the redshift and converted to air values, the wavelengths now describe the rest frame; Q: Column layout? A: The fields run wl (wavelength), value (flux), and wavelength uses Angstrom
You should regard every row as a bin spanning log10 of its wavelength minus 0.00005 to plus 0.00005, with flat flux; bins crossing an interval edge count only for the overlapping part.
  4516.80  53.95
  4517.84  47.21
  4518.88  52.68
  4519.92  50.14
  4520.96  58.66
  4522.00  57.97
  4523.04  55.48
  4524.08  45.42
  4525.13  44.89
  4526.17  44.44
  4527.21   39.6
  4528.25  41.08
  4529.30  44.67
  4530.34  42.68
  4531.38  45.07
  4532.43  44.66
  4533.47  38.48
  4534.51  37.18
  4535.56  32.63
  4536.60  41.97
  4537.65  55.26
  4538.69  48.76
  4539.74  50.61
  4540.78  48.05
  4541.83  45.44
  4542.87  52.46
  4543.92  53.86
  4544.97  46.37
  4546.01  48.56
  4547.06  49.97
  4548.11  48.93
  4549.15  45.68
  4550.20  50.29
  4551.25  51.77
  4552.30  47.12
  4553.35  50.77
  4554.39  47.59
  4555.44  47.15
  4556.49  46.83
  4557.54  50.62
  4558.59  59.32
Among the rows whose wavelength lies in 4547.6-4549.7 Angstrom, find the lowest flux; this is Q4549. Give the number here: 45.68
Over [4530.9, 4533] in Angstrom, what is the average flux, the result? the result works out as 44.6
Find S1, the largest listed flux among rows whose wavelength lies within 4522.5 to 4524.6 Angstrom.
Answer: 55.48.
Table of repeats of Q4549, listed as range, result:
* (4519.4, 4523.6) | 50.14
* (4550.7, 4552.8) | 47.12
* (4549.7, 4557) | 46.83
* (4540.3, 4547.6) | 45.44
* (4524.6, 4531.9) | 39.6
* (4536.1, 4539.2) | 41.97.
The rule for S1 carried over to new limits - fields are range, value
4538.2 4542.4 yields 50.61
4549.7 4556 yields 51.77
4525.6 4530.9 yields 44.67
